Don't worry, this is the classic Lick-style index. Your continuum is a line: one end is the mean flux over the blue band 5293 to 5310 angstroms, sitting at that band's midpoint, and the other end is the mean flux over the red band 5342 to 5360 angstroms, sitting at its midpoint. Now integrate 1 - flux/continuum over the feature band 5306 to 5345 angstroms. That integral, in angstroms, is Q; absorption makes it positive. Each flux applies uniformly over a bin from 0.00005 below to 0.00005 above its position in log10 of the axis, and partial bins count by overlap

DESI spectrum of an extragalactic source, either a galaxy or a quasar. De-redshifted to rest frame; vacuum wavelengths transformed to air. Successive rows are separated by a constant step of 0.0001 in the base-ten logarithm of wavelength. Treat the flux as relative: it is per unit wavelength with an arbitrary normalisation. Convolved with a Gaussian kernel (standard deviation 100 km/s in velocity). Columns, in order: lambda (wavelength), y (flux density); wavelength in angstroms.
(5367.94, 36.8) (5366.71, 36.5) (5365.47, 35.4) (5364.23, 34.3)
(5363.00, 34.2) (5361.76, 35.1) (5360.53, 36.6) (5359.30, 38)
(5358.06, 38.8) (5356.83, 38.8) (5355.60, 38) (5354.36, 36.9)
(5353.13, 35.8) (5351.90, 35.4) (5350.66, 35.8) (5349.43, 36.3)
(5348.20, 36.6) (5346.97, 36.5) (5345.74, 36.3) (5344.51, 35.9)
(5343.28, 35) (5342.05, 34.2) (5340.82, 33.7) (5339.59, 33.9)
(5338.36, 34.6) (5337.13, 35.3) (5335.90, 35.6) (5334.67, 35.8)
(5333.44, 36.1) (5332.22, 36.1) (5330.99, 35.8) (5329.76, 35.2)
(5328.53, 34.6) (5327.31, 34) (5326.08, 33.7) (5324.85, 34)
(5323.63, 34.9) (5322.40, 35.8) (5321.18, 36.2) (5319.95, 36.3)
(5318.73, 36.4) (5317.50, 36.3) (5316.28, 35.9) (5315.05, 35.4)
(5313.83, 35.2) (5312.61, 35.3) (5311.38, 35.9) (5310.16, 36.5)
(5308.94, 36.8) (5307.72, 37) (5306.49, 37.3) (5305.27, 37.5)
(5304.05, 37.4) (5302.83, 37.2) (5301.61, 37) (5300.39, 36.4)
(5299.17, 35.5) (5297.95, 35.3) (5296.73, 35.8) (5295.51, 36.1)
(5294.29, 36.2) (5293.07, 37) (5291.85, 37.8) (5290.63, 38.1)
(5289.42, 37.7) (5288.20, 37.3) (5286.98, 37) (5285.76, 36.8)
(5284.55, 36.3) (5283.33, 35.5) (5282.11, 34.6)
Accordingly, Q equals 1.2 angstroms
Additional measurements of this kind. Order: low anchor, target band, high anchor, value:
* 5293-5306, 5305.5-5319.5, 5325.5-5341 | -0.1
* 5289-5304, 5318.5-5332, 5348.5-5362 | 0.6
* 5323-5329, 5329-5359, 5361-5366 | -1.3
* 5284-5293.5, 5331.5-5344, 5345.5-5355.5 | 0.5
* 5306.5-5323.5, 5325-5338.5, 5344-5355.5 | 0.4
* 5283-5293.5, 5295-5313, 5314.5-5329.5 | -0.1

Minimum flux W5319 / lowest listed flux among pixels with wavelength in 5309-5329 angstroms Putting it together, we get 33.7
